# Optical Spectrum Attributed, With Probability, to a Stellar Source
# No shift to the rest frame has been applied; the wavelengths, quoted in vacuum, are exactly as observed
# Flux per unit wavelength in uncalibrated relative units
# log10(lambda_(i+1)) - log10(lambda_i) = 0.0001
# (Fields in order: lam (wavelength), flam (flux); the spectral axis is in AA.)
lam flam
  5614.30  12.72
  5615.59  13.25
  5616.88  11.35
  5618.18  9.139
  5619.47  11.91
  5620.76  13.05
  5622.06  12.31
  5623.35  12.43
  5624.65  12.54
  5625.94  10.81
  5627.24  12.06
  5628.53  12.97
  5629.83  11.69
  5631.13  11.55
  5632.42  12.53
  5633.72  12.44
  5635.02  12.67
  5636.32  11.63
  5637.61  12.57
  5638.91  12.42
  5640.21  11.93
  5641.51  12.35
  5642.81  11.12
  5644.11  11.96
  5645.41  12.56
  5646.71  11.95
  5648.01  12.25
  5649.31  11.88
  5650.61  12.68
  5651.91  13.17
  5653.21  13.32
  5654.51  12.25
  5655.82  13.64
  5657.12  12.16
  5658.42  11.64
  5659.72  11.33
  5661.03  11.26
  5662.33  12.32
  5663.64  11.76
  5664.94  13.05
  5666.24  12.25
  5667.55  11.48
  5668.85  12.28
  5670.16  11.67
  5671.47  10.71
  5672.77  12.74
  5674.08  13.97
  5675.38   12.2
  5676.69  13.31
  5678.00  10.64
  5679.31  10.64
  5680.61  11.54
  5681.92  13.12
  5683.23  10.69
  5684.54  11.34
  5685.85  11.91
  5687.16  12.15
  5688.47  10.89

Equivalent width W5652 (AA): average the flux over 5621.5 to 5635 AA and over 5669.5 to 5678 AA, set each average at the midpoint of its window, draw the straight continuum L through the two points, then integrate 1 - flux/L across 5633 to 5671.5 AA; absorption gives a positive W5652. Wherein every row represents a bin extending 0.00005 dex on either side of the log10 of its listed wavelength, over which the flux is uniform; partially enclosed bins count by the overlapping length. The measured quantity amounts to 0.1 AA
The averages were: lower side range 12.2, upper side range 12.3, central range 12.2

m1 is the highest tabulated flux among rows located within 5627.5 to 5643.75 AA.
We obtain 12.97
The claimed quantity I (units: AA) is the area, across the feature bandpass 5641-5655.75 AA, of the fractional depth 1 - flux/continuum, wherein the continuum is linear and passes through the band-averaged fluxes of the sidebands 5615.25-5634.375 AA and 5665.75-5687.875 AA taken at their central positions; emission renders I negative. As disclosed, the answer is -0.5 AA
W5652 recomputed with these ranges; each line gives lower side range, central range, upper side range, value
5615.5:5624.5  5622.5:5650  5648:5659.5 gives 0.17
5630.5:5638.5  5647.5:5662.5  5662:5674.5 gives -0.14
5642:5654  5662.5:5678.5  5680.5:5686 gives -0.35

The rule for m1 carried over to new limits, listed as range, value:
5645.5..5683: 13.97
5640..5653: 13.17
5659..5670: 13.05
